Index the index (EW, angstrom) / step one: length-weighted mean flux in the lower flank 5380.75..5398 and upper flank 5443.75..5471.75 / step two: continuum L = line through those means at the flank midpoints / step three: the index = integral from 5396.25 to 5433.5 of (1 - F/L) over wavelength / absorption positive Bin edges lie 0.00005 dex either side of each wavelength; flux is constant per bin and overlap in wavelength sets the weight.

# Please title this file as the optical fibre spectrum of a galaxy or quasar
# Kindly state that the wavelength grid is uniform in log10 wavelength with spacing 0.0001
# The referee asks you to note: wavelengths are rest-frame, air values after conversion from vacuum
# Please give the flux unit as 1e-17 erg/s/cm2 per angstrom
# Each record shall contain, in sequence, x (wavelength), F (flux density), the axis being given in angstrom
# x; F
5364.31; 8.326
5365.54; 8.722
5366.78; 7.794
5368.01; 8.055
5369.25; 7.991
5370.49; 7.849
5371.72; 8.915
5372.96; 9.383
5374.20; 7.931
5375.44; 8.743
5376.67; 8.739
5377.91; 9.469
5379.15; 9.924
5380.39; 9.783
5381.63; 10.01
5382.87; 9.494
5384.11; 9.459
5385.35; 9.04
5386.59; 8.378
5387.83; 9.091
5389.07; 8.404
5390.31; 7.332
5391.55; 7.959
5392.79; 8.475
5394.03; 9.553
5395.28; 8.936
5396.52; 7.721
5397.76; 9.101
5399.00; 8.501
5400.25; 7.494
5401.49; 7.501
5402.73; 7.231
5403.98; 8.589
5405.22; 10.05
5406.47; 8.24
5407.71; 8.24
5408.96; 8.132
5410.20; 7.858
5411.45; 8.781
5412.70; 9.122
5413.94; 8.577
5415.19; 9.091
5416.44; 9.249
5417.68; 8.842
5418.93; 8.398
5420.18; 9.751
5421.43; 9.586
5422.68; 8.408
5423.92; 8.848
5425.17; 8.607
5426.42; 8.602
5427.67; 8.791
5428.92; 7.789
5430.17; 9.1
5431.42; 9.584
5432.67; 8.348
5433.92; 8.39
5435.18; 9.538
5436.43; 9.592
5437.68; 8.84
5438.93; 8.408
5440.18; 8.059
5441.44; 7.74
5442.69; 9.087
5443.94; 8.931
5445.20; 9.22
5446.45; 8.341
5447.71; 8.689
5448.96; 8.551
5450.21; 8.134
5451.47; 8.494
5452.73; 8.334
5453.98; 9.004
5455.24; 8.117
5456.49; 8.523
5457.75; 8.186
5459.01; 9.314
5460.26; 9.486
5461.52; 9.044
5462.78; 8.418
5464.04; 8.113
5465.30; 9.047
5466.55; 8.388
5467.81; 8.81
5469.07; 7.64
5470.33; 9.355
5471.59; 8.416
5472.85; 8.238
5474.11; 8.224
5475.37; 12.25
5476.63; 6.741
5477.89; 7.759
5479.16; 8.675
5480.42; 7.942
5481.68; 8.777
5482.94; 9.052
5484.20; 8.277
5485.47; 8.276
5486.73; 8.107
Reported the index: 0.5 angstrom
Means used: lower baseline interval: 8.79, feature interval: 8.61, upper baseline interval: 8.63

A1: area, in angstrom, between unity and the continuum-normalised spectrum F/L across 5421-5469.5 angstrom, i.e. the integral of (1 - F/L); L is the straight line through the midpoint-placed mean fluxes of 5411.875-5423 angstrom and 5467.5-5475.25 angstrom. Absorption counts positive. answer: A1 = 0.9 angstrom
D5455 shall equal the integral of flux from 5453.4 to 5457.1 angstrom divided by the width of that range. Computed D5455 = 8.55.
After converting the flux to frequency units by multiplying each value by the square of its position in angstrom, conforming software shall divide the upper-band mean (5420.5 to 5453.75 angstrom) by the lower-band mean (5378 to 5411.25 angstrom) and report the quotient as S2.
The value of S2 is 1.02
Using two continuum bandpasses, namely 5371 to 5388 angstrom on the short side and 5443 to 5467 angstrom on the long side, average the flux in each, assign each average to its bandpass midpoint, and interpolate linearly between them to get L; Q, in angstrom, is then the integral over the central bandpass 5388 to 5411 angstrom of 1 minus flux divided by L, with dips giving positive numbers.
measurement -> 1.8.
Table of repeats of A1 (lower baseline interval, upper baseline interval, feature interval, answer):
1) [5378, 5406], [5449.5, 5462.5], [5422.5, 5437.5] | -0.2 angstrom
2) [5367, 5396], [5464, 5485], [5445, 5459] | 0.2 angstrom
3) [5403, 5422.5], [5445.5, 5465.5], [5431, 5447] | -0.2 angstrom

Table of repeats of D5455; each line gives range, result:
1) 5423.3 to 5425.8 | 8.74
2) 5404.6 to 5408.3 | 8.85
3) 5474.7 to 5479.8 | 8.84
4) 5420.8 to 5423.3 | 9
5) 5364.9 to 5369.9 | 8.14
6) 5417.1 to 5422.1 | 9.13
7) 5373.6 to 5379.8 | 8.97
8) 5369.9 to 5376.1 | 8.58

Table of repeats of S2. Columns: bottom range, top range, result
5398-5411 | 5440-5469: 1.07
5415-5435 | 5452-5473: 0.99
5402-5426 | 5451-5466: 1.01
